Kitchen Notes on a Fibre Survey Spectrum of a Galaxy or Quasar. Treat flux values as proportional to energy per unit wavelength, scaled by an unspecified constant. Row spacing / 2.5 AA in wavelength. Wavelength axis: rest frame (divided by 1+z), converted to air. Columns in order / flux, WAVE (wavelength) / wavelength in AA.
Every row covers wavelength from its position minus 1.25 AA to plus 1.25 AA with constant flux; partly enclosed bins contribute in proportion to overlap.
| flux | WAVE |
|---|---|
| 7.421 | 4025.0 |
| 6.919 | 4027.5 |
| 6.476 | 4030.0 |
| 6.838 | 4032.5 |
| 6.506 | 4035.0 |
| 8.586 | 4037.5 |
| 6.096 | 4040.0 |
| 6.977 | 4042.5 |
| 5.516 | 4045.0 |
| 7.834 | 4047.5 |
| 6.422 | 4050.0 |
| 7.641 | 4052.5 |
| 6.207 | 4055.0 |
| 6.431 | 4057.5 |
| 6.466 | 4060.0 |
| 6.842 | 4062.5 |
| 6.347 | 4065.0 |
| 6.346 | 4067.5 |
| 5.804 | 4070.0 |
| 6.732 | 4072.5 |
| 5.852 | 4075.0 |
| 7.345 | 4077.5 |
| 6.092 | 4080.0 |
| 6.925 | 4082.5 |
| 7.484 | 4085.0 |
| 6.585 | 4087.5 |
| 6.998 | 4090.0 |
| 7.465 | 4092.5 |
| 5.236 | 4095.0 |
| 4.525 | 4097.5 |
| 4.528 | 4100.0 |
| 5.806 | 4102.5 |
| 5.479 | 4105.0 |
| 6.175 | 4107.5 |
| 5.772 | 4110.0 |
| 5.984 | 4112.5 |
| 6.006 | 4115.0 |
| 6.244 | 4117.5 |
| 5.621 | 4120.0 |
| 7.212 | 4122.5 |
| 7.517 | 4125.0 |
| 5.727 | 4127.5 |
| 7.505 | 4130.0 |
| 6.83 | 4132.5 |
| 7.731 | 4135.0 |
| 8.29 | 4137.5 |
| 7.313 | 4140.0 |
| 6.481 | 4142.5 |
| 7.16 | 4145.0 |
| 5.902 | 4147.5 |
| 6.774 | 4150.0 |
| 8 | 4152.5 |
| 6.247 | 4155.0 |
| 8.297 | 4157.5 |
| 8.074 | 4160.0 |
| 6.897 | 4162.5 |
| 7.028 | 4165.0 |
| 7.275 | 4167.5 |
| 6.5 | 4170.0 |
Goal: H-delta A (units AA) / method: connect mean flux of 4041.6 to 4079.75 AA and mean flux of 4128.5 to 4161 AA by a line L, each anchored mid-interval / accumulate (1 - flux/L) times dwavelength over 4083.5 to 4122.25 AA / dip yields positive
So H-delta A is 4.9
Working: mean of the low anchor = 6.57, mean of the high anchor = 7.26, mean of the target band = 6.03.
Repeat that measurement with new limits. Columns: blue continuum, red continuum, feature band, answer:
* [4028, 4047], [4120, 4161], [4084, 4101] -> 2.05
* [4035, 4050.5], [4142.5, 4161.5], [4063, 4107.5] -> 4.94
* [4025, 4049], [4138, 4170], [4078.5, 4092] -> 0.23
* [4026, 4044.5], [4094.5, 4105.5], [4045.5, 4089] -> -5.00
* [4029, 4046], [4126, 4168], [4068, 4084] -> 0.96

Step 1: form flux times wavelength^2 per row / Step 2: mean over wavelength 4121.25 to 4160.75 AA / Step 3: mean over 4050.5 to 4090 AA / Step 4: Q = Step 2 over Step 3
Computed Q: 1.1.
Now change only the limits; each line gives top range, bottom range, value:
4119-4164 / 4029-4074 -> 1.11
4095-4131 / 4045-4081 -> 0.93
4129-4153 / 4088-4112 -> 1.26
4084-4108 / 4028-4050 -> 0.90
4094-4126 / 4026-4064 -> 0.89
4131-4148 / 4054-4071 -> 1.17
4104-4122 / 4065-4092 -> 0.91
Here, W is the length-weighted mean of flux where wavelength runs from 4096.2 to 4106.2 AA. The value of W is 5.08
